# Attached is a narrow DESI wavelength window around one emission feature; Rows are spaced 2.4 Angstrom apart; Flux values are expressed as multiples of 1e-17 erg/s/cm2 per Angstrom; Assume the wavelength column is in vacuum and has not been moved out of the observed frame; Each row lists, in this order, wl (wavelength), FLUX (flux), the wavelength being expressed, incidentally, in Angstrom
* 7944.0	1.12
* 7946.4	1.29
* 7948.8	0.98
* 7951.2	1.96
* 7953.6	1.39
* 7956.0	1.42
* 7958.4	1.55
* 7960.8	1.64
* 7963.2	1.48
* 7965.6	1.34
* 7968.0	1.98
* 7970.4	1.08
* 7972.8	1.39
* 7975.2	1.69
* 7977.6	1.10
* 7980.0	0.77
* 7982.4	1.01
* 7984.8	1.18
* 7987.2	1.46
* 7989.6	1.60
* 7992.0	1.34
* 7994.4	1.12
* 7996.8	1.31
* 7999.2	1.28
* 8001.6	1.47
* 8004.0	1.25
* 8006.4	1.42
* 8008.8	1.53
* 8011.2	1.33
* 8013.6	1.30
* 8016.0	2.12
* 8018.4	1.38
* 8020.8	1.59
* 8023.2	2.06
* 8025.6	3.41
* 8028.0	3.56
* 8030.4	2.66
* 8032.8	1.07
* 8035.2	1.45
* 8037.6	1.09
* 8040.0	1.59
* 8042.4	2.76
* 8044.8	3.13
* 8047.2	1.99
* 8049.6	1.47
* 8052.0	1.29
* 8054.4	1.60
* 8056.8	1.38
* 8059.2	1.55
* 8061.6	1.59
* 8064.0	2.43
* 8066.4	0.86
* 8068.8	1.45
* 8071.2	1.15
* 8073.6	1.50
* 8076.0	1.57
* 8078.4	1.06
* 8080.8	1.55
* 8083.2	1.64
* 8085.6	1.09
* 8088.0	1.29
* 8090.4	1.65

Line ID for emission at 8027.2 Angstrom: [S II]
